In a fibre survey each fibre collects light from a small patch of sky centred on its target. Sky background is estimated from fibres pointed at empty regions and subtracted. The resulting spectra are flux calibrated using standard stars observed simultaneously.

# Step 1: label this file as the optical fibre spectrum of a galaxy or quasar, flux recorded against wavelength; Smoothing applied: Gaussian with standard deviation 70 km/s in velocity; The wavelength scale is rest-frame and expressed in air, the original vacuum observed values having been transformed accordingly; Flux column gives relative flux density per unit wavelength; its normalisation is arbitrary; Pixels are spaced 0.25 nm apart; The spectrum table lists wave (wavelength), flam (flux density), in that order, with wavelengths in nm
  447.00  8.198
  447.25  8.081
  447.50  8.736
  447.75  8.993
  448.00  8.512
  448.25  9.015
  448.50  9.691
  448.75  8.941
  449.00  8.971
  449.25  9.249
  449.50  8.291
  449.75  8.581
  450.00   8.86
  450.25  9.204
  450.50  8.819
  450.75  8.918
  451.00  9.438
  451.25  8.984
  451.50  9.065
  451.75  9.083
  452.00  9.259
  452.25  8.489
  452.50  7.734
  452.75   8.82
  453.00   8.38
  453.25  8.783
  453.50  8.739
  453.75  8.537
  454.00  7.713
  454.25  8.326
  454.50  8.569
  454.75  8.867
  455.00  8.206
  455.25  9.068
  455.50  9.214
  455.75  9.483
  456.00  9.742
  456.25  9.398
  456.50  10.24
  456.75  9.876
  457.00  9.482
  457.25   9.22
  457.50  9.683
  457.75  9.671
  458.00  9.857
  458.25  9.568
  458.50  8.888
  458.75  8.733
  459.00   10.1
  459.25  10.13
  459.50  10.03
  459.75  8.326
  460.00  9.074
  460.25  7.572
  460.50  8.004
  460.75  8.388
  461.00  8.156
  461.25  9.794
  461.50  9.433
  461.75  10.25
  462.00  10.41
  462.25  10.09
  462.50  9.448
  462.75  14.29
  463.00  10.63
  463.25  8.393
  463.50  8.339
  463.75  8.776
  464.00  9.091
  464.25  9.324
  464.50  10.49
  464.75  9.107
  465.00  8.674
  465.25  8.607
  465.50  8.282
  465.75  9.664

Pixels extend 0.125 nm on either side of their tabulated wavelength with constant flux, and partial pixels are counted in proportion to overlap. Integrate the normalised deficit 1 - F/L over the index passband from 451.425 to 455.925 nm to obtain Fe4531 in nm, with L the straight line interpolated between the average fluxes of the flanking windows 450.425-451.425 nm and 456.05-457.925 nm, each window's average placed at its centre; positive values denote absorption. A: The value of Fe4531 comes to 0.31 nm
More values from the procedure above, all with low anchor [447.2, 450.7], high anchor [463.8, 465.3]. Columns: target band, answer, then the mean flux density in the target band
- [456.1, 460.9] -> -0.099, 9.27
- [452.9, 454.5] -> 0.098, 8.43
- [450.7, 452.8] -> 0.016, 8.87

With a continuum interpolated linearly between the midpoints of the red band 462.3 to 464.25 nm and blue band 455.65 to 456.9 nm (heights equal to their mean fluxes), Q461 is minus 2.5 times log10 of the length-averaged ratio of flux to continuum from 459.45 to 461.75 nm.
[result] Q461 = 0.117 mag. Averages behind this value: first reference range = 9.75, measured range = 8.79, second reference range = 9.83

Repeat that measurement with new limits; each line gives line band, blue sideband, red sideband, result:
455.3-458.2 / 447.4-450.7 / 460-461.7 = -0.10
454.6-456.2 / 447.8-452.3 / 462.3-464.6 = 0.03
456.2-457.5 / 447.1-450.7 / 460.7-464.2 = -0.04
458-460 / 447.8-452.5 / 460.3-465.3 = -0.01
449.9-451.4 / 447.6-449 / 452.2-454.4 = -0.04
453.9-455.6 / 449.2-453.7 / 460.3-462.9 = 0.07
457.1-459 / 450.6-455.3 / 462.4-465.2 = -0.03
